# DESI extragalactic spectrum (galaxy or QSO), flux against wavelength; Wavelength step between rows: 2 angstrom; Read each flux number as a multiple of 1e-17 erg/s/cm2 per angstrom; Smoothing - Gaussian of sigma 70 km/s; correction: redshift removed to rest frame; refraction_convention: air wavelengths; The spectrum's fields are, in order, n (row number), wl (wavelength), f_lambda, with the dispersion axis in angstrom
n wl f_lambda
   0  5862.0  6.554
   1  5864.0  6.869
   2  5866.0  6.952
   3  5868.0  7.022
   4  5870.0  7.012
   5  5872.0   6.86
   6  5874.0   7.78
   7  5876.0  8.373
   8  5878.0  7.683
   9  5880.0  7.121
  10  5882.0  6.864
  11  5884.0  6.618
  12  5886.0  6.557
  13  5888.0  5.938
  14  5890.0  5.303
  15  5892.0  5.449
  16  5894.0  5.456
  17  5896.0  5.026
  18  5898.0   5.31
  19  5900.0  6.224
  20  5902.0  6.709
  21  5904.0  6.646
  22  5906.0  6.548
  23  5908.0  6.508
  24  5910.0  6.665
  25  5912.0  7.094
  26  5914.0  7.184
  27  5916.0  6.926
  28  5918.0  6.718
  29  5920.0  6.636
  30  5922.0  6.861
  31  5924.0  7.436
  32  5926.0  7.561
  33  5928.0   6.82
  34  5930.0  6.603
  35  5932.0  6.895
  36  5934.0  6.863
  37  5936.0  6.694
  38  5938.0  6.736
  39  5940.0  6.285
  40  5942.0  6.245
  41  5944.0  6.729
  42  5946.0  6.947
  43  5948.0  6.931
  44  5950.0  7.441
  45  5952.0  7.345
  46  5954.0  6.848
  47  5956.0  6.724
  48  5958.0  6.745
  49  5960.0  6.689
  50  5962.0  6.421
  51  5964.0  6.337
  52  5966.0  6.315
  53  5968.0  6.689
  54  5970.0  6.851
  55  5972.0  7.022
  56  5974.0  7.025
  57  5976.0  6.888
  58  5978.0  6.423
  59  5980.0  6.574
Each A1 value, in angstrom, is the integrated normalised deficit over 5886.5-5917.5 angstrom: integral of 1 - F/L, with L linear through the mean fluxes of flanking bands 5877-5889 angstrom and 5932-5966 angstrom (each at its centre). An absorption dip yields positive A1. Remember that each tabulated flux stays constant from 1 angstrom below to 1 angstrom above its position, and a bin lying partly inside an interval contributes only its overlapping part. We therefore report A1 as 2.6 angstrom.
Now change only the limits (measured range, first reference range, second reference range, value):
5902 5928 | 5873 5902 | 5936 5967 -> -1.4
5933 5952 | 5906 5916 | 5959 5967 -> -0.6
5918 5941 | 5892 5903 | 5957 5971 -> -2.7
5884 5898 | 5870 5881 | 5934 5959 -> 3.2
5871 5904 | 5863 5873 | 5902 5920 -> 2.0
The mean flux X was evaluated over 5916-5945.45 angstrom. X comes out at 6.8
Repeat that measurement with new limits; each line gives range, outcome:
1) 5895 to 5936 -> 6.66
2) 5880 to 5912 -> 6.18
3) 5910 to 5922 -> 6.89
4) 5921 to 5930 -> 7.11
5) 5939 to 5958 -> 6.83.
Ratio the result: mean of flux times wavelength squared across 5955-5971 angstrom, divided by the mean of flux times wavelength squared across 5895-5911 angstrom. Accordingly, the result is 1.1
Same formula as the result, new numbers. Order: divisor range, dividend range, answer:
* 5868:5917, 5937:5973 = 1.05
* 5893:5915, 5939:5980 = 1.09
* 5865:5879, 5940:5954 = 0.96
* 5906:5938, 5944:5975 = 1.00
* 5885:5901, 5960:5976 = 1.21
